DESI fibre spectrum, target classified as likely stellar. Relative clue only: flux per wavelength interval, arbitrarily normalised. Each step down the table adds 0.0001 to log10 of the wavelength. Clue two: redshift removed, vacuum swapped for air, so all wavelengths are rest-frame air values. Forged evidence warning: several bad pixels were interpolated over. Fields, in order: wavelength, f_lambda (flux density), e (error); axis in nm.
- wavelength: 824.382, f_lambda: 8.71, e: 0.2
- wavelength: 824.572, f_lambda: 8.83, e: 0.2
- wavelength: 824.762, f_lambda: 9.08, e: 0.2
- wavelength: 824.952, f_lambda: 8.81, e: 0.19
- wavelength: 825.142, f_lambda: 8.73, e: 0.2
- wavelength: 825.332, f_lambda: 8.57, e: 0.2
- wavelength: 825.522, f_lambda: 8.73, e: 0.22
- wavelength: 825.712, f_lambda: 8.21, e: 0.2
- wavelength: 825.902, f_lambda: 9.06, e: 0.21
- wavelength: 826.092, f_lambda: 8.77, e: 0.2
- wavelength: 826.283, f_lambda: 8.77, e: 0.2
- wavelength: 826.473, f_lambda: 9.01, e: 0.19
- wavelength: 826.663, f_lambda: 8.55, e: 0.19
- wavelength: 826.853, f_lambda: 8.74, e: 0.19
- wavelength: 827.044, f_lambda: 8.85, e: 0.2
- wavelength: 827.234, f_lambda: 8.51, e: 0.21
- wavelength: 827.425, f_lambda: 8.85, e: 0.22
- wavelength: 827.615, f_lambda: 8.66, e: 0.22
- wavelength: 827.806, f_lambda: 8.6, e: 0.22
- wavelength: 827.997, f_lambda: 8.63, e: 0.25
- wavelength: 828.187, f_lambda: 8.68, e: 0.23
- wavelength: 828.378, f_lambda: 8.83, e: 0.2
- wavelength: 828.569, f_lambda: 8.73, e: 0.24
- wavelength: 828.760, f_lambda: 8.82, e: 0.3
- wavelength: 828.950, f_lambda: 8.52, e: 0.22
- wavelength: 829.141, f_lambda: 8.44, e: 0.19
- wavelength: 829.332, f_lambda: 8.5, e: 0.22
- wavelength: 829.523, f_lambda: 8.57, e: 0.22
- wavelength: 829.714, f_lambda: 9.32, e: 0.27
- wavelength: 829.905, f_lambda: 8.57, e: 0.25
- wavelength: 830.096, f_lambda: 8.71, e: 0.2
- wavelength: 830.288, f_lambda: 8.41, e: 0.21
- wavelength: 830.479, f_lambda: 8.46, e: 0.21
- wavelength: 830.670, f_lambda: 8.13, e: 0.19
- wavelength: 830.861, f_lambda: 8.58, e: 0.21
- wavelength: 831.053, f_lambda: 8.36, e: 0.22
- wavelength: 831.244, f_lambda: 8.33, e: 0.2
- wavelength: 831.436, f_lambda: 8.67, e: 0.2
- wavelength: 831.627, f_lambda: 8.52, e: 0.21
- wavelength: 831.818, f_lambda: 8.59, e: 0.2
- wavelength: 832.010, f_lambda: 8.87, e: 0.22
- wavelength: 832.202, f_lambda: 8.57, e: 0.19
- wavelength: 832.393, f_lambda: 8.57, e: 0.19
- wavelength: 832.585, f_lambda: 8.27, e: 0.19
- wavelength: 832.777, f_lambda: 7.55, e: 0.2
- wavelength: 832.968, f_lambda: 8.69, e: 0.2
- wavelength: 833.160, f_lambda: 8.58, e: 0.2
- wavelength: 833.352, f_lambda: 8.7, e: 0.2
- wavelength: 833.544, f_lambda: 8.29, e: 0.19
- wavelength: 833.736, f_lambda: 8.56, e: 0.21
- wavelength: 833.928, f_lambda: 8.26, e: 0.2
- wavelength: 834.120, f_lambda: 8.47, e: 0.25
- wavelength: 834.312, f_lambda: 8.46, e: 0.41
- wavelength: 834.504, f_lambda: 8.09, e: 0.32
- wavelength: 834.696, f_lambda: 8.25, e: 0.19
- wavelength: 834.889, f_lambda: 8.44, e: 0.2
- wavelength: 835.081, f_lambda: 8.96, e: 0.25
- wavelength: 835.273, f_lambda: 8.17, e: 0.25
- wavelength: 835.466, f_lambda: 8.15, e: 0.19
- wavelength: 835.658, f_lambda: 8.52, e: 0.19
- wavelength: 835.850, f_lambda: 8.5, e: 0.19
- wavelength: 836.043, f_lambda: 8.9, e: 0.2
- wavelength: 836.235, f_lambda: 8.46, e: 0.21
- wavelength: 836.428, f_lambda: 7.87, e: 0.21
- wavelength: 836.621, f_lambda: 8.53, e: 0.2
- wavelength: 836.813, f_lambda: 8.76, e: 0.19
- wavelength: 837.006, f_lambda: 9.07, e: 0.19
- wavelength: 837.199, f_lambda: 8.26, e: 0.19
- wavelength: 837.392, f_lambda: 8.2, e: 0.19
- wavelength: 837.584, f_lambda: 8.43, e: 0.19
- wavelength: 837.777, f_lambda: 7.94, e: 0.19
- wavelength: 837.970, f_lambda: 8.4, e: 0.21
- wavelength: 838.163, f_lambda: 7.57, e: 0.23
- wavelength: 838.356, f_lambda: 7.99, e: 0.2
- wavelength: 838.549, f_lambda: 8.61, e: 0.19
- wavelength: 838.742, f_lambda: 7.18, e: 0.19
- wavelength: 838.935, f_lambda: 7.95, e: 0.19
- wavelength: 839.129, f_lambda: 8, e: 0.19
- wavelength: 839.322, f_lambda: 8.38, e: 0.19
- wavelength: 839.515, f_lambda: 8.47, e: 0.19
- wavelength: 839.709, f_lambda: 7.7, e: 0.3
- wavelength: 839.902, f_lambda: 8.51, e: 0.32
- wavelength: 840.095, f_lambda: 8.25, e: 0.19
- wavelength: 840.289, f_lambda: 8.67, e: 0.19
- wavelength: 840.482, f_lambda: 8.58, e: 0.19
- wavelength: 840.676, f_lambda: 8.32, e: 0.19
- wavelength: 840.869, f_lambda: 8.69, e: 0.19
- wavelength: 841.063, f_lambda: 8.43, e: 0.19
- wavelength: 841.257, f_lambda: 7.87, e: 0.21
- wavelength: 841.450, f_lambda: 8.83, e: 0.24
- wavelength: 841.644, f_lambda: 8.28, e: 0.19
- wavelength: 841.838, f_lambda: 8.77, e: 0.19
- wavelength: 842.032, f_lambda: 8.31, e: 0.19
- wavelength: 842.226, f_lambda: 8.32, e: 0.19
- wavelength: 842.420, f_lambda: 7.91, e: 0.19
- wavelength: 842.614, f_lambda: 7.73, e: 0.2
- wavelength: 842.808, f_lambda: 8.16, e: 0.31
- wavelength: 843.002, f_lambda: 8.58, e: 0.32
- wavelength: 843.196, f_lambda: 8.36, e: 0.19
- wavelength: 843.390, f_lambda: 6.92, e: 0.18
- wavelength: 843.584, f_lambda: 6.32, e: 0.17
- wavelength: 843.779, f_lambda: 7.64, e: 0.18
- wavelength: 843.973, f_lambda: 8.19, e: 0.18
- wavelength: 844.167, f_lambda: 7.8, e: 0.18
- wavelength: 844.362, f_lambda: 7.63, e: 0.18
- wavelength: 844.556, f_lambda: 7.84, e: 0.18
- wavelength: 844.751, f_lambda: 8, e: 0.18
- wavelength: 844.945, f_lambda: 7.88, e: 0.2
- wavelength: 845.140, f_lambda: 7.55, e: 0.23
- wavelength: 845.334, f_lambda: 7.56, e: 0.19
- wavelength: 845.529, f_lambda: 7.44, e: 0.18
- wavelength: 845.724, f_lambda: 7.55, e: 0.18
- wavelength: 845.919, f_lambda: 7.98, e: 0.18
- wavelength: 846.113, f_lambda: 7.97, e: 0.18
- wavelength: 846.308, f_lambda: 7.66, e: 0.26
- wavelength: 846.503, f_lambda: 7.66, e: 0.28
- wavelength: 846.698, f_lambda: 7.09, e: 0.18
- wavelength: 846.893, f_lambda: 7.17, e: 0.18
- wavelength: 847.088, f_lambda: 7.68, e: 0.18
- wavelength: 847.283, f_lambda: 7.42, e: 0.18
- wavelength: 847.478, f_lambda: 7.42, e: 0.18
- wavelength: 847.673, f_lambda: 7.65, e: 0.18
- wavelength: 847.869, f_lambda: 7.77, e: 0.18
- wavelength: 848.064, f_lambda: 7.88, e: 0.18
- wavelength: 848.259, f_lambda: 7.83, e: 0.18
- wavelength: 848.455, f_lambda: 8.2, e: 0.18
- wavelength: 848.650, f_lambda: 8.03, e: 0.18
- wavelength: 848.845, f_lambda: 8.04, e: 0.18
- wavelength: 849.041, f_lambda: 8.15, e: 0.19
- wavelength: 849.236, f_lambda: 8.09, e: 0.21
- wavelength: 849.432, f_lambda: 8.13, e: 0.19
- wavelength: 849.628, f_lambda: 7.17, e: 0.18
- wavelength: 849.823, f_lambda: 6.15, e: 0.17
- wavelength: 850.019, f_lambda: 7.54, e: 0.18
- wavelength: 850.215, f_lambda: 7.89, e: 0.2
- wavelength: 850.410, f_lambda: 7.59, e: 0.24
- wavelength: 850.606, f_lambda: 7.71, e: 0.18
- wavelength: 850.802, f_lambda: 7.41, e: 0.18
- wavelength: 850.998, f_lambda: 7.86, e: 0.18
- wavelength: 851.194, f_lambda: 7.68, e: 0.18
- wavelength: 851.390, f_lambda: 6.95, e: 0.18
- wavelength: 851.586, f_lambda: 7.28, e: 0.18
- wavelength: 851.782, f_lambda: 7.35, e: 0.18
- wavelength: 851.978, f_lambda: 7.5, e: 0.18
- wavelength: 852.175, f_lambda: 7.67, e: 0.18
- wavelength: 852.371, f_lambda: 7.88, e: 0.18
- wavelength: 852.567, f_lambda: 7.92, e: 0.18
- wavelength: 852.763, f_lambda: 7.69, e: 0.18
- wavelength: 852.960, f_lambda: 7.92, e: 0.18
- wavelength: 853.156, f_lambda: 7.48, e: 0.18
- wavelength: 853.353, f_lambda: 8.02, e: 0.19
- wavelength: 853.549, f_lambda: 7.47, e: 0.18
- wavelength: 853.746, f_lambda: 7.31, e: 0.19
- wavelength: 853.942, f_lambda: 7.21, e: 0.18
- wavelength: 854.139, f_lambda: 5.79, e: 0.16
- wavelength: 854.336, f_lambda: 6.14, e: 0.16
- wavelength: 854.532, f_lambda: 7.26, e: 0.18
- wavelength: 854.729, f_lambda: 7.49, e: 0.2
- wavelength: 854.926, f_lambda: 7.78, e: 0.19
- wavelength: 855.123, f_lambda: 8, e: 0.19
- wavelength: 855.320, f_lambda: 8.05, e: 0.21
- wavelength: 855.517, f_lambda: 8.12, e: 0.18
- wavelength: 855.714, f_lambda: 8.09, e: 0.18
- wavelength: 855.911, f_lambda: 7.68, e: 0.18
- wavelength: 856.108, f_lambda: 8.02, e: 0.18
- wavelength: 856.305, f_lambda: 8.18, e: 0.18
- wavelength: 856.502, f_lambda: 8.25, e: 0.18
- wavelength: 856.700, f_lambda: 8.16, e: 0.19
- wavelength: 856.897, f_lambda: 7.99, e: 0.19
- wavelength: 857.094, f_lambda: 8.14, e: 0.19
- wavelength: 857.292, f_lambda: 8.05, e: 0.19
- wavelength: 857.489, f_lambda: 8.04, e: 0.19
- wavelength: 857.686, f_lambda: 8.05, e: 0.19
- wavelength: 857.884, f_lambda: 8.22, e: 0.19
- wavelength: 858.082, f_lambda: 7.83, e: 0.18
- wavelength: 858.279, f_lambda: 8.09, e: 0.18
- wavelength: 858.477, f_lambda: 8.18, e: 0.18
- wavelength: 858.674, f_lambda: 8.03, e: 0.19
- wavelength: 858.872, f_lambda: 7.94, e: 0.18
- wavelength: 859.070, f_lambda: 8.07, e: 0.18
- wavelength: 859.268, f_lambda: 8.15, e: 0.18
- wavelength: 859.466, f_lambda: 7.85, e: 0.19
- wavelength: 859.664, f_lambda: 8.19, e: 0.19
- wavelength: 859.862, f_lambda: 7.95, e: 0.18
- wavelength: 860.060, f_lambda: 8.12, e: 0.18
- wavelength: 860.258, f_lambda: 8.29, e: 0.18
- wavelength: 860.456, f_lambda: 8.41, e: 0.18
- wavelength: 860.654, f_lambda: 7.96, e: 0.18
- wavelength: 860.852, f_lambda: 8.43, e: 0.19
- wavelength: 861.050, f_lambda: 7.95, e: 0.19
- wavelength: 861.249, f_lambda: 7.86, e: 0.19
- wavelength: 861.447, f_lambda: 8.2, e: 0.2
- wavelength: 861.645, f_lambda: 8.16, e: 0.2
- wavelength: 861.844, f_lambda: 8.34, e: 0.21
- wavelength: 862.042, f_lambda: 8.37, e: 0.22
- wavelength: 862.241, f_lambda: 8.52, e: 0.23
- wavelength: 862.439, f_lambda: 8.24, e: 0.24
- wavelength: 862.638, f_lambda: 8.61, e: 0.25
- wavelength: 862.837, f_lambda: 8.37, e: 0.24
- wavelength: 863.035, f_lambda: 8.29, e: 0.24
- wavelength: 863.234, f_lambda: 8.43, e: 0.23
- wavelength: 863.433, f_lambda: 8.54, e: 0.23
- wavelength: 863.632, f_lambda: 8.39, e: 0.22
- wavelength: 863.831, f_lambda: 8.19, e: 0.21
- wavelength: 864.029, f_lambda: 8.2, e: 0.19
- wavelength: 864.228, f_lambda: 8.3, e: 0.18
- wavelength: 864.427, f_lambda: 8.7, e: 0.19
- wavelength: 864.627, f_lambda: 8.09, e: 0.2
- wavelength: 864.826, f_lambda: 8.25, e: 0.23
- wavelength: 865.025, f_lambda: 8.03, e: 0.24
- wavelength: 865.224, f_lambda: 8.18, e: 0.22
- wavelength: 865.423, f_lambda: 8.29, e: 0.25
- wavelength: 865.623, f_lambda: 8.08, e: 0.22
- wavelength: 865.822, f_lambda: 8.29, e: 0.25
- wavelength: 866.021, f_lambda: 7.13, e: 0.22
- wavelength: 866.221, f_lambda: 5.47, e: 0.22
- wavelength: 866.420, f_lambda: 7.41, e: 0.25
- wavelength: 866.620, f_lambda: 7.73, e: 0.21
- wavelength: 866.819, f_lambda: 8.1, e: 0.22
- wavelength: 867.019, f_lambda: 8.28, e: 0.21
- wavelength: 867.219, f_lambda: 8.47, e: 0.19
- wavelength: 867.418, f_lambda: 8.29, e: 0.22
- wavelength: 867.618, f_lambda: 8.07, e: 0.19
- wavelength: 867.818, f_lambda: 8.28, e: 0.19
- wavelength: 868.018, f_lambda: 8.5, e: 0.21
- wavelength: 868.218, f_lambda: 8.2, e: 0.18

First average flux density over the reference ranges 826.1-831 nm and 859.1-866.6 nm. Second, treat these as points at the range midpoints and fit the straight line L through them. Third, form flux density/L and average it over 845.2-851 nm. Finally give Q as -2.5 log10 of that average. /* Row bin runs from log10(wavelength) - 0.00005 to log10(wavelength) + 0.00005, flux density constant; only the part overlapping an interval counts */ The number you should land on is 0.094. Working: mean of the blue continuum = 8.66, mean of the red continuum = 8.11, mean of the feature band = 7.65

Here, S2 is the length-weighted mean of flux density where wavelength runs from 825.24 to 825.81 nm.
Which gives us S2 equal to 8.51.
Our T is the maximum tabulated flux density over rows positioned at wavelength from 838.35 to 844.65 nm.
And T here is 8.83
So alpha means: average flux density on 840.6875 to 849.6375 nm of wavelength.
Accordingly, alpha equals 7.87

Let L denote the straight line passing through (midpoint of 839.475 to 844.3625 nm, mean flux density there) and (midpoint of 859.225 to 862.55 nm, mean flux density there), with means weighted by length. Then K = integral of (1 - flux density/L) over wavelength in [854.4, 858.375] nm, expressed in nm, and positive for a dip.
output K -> 0.10 nm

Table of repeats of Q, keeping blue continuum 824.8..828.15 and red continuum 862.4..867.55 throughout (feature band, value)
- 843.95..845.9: 0.09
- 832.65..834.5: 0.03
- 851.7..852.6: 0.09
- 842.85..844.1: 0.10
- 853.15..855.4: 0.13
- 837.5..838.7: 0.05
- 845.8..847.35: 0.11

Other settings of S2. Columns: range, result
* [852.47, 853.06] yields 7.84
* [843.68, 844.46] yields 7.81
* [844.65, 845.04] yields 7.94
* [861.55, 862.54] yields 8.32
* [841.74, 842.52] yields 8.32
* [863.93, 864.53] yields 8.39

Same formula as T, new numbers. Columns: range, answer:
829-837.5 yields 9.32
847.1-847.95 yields 7.77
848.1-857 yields 8.25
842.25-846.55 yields 8.58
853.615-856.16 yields 8.12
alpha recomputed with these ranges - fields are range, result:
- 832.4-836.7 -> 8.4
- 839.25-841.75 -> 8.39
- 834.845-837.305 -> 8.51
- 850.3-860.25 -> 7.76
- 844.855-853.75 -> 7.64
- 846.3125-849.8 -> 7.69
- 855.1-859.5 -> 8.05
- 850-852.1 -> 7.52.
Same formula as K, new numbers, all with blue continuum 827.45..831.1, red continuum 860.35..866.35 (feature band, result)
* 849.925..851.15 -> 0.10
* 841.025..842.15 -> 0.00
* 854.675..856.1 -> 0.06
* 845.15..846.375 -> 0.10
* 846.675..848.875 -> 0.18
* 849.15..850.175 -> 0.11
